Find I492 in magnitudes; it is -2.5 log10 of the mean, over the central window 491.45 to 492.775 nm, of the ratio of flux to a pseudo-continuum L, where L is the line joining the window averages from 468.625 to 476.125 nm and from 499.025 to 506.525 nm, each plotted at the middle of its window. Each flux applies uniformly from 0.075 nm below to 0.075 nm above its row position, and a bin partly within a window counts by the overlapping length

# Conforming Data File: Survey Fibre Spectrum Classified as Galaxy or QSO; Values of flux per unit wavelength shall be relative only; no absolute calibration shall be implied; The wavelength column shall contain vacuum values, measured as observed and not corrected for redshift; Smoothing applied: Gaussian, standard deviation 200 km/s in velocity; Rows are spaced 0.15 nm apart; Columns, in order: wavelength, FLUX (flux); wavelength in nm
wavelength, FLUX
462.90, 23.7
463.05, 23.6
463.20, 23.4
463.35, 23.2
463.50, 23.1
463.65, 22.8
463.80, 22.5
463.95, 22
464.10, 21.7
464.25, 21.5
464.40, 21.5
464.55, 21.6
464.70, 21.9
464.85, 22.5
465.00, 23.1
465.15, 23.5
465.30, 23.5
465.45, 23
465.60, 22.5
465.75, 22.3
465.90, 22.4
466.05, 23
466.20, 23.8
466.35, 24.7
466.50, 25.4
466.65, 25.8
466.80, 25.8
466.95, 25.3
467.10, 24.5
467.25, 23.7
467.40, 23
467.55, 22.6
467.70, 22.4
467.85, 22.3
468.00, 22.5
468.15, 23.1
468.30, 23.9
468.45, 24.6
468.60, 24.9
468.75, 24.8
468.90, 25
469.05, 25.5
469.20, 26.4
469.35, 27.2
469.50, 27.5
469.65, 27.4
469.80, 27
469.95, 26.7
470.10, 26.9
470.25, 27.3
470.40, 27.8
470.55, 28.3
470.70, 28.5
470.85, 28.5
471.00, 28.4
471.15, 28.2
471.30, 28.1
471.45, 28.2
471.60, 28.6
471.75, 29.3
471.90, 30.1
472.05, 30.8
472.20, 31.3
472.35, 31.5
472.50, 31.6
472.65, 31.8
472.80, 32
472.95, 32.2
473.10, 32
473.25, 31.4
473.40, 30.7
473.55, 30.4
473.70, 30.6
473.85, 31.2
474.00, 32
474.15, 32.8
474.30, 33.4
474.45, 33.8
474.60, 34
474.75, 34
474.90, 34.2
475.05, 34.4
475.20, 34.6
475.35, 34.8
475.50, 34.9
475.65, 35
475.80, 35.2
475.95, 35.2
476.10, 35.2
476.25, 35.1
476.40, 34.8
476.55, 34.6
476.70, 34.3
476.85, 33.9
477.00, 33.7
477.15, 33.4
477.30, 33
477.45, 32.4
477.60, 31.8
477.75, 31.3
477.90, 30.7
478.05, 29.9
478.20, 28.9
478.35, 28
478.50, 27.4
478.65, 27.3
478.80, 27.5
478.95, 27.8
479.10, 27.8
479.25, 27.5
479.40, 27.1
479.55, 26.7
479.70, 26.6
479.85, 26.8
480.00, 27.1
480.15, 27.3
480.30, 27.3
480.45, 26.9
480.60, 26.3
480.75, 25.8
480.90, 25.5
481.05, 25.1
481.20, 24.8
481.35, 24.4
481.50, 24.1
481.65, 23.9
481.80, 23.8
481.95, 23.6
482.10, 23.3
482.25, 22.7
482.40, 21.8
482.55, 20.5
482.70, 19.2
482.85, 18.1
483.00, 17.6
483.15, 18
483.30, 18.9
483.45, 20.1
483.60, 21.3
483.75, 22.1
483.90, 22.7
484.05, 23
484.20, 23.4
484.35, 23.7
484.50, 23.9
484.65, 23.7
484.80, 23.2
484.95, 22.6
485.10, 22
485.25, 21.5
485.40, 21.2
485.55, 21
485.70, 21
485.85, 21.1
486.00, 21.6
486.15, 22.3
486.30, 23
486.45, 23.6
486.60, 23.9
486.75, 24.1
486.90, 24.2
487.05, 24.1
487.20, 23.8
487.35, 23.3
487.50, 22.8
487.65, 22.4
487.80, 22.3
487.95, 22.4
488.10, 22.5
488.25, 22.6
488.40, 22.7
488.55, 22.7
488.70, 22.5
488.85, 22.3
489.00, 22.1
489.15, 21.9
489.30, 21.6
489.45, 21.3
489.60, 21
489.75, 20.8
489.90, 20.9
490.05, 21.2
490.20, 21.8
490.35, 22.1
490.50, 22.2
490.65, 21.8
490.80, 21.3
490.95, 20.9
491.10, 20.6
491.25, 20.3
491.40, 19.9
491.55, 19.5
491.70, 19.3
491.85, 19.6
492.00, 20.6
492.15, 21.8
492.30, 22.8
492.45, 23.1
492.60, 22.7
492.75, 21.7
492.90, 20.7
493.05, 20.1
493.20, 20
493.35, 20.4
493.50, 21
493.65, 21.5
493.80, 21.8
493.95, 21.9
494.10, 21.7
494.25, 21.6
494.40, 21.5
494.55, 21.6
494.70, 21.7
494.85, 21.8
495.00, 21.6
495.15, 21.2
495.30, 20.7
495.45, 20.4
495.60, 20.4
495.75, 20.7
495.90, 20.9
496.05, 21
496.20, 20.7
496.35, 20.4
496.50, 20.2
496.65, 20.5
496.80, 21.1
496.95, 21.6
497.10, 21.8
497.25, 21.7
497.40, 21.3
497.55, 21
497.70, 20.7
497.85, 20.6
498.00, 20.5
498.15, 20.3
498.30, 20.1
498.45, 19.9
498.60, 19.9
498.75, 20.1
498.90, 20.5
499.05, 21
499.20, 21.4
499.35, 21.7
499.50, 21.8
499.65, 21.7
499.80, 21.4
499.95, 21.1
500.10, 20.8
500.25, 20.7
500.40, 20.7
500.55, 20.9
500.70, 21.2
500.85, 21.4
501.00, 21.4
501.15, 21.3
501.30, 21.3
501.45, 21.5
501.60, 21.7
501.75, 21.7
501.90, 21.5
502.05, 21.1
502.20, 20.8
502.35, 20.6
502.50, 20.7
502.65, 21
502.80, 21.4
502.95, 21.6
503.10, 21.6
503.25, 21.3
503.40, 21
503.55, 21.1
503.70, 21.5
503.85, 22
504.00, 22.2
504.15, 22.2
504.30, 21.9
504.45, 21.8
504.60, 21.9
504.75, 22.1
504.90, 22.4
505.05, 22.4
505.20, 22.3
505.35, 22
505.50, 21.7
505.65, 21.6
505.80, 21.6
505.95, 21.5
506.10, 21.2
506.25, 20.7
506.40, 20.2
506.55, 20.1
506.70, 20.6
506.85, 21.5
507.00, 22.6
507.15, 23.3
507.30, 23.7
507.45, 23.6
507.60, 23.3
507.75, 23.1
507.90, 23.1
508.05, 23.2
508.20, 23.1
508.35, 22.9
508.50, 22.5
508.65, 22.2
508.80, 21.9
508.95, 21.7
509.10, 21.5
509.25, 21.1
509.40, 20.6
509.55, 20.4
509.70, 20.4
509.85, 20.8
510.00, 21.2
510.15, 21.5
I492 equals 0.16 mag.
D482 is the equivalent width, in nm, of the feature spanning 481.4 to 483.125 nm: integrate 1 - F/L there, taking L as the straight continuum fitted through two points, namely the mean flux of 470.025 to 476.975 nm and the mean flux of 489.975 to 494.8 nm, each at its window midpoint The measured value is 0.34 nm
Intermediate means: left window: 31.8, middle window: 21.6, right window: 21.2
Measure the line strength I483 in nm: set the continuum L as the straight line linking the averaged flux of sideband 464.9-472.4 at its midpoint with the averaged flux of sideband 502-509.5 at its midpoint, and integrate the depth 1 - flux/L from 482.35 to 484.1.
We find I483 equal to 0.29 nm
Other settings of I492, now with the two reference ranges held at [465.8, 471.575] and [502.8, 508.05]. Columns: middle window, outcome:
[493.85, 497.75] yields 0.09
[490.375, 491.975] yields 0.14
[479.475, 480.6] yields -0.10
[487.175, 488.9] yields 0.05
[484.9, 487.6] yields 0.06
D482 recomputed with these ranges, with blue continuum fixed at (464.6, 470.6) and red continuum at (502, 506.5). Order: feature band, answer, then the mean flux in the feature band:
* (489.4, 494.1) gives 0.297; 21.1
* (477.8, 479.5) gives -0.327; 28.2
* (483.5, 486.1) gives 0.097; 22.3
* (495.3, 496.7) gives 0.102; 20.6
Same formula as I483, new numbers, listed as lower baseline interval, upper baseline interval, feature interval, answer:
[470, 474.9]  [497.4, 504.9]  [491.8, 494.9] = 0.30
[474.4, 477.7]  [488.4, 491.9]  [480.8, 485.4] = 0.90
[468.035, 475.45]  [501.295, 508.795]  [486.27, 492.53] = 0.86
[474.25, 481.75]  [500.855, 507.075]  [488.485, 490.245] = 0.32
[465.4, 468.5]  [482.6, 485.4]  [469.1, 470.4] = -0.21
